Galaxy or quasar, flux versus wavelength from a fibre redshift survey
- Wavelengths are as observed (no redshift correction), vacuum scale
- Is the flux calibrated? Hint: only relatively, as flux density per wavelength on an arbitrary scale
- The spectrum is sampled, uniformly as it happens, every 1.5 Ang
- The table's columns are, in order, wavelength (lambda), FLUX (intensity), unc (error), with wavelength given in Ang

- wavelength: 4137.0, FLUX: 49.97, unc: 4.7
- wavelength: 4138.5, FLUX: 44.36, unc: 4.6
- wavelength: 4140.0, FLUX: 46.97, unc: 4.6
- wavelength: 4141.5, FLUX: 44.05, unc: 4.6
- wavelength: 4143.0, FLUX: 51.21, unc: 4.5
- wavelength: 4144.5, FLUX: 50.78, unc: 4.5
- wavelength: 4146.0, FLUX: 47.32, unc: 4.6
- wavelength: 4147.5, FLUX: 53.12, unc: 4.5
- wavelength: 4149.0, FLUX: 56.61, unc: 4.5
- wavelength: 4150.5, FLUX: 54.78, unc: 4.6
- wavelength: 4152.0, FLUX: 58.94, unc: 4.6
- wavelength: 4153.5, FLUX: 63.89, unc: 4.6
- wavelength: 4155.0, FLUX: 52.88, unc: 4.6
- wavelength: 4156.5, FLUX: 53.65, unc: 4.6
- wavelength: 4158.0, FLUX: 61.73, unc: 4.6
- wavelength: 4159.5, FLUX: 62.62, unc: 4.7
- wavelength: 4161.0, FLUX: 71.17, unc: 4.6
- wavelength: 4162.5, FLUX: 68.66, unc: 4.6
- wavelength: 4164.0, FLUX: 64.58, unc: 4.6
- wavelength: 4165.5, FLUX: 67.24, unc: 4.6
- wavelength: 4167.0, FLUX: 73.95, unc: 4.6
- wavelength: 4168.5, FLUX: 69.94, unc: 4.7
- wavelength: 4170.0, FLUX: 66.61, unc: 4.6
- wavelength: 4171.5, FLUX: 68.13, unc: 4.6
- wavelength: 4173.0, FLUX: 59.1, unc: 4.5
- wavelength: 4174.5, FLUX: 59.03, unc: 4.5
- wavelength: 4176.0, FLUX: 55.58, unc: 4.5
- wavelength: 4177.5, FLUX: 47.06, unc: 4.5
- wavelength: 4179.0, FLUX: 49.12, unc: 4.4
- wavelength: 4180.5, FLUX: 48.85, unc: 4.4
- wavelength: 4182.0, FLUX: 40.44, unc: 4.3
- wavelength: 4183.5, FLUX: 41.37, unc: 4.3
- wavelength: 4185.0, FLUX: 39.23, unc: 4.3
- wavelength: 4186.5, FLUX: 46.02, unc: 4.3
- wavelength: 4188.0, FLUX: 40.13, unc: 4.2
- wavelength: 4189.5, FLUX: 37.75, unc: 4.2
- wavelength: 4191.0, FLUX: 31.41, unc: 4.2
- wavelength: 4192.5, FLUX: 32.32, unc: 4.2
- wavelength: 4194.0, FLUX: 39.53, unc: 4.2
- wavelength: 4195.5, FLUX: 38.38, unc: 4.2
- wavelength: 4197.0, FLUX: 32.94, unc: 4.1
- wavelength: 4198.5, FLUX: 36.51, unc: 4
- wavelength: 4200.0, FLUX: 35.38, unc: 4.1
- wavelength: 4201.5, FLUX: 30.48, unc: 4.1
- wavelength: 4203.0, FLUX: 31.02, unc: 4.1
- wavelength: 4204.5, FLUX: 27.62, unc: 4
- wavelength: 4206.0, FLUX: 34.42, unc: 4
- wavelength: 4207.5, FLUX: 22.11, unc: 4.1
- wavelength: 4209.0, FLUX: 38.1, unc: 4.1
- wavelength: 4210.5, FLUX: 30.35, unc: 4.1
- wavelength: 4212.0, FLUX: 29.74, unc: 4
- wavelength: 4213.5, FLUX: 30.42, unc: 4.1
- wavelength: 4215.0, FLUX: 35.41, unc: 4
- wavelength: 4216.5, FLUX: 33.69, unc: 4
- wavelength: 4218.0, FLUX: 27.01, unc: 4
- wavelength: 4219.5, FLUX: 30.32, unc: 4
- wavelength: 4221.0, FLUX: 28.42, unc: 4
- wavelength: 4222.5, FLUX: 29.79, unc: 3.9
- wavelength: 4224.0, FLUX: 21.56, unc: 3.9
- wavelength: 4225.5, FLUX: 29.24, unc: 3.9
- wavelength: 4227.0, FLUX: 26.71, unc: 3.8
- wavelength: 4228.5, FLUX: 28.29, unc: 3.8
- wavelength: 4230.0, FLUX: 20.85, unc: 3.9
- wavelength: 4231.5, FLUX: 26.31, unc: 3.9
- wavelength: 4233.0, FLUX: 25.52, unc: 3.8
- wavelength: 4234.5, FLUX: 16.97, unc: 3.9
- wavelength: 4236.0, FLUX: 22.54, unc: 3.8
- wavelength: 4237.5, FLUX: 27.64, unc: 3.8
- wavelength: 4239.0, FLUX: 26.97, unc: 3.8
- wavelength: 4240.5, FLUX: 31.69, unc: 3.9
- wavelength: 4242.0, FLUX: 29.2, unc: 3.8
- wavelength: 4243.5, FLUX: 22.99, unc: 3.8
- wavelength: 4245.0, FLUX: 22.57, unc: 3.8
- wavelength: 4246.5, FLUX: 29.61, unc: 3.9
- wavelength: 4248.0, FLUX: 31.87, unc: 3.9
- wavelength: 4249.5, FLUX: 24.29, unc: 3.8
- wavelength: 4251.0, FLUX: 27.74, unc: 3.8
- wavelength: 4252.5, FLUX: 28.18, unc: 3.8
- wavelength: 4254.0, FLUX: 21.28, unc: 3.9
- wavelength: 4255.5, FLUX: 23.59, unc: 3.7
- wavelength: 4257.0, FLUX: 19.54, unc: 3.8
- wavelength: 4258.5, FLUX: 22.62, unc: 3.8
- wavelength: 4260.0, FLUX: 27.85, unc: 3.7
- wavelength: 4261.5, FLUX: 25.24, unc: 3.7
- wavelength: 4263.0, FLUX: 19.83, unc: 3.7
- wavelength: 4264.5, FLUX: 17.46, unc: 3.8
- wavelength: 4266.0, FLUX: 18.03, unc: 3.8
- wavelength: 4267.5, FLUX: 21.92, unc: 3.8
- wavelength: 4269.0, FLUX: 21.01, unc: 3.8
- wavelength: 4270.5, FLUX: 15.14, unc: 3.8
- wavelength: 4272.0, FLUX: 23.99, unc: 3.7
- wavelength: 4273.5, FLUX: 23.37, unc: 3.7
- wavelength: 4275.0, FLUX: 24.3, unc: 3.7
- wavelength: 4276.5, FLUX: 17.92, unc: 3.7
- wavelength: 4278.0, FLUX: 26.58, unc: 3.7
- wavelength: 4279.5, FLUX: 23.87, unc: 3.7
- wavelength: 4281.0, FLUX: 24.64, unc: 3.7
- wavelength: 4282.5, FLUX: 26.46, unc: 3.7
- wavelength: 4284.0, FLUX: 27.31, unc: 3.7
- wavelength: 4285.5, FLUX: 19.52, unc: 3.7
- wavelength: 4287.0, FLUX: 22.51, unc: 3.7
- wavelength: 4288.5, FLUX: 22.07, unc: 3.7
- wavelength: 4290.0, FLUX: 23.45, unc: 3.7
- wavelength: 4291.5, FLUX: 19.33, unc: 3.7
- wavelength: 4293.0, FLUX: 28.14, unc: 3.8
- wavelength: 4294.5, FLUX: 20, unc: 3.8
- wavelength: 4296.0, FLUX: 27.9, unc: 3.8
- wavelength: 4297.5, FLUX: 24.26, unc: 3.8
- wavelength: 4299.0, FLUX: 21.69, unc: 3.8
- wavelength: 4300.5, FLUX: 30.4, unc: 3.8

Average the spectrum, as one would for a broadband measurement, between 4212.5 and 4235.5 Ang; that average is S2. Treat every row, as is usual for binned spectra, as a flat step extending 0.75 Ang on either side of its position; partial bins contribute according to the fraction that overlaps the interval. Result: 27.3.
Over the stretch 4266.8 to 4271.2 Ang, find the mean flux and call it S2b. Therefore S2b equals 19.4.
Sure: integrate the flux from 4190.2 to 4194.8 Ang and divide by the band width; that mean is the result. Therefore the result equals 34.5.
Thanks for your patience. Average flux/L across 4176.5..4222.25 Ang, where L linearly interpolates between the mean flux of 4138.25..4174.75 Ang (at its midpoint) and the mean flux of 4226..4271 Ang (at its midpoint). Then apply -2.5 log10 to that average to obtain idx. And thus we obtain 0.20 mag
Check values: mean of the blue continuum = 59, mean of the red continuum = 24.2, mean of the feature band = 35.6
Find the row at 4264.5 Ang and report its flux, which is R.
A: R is 17.46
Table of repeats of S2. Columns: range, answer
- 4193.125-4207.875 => 33.1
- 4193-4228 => 31.3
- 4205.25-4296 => 25.3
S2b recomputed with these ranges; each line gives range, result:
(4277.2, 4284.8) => 25.7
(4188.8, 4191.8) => 34.5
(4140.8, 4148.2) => 49.3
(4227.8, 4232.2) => 25.1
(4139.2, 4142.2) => 45.5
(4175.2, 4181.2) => 50.2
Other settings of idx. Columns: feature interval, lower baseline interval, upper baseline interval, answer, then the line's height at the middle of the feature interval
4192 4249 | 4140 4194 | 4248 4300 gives 0.291 mag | 38.4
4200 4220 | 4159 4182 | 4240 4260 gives 0.369 mag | 43.7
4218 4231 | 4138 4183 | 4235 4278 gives 0.285 mag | 34.9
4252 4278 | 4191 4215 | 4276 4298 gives 0.186 mag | 26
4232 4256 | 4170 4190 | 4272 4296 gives 0.277 mag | 33.4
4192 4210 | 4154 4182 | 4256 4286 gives 0.409 mag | 48.3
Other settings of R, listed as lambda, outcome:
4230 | 20.85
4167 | 73.95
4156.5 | 53.65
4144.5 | 50.78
